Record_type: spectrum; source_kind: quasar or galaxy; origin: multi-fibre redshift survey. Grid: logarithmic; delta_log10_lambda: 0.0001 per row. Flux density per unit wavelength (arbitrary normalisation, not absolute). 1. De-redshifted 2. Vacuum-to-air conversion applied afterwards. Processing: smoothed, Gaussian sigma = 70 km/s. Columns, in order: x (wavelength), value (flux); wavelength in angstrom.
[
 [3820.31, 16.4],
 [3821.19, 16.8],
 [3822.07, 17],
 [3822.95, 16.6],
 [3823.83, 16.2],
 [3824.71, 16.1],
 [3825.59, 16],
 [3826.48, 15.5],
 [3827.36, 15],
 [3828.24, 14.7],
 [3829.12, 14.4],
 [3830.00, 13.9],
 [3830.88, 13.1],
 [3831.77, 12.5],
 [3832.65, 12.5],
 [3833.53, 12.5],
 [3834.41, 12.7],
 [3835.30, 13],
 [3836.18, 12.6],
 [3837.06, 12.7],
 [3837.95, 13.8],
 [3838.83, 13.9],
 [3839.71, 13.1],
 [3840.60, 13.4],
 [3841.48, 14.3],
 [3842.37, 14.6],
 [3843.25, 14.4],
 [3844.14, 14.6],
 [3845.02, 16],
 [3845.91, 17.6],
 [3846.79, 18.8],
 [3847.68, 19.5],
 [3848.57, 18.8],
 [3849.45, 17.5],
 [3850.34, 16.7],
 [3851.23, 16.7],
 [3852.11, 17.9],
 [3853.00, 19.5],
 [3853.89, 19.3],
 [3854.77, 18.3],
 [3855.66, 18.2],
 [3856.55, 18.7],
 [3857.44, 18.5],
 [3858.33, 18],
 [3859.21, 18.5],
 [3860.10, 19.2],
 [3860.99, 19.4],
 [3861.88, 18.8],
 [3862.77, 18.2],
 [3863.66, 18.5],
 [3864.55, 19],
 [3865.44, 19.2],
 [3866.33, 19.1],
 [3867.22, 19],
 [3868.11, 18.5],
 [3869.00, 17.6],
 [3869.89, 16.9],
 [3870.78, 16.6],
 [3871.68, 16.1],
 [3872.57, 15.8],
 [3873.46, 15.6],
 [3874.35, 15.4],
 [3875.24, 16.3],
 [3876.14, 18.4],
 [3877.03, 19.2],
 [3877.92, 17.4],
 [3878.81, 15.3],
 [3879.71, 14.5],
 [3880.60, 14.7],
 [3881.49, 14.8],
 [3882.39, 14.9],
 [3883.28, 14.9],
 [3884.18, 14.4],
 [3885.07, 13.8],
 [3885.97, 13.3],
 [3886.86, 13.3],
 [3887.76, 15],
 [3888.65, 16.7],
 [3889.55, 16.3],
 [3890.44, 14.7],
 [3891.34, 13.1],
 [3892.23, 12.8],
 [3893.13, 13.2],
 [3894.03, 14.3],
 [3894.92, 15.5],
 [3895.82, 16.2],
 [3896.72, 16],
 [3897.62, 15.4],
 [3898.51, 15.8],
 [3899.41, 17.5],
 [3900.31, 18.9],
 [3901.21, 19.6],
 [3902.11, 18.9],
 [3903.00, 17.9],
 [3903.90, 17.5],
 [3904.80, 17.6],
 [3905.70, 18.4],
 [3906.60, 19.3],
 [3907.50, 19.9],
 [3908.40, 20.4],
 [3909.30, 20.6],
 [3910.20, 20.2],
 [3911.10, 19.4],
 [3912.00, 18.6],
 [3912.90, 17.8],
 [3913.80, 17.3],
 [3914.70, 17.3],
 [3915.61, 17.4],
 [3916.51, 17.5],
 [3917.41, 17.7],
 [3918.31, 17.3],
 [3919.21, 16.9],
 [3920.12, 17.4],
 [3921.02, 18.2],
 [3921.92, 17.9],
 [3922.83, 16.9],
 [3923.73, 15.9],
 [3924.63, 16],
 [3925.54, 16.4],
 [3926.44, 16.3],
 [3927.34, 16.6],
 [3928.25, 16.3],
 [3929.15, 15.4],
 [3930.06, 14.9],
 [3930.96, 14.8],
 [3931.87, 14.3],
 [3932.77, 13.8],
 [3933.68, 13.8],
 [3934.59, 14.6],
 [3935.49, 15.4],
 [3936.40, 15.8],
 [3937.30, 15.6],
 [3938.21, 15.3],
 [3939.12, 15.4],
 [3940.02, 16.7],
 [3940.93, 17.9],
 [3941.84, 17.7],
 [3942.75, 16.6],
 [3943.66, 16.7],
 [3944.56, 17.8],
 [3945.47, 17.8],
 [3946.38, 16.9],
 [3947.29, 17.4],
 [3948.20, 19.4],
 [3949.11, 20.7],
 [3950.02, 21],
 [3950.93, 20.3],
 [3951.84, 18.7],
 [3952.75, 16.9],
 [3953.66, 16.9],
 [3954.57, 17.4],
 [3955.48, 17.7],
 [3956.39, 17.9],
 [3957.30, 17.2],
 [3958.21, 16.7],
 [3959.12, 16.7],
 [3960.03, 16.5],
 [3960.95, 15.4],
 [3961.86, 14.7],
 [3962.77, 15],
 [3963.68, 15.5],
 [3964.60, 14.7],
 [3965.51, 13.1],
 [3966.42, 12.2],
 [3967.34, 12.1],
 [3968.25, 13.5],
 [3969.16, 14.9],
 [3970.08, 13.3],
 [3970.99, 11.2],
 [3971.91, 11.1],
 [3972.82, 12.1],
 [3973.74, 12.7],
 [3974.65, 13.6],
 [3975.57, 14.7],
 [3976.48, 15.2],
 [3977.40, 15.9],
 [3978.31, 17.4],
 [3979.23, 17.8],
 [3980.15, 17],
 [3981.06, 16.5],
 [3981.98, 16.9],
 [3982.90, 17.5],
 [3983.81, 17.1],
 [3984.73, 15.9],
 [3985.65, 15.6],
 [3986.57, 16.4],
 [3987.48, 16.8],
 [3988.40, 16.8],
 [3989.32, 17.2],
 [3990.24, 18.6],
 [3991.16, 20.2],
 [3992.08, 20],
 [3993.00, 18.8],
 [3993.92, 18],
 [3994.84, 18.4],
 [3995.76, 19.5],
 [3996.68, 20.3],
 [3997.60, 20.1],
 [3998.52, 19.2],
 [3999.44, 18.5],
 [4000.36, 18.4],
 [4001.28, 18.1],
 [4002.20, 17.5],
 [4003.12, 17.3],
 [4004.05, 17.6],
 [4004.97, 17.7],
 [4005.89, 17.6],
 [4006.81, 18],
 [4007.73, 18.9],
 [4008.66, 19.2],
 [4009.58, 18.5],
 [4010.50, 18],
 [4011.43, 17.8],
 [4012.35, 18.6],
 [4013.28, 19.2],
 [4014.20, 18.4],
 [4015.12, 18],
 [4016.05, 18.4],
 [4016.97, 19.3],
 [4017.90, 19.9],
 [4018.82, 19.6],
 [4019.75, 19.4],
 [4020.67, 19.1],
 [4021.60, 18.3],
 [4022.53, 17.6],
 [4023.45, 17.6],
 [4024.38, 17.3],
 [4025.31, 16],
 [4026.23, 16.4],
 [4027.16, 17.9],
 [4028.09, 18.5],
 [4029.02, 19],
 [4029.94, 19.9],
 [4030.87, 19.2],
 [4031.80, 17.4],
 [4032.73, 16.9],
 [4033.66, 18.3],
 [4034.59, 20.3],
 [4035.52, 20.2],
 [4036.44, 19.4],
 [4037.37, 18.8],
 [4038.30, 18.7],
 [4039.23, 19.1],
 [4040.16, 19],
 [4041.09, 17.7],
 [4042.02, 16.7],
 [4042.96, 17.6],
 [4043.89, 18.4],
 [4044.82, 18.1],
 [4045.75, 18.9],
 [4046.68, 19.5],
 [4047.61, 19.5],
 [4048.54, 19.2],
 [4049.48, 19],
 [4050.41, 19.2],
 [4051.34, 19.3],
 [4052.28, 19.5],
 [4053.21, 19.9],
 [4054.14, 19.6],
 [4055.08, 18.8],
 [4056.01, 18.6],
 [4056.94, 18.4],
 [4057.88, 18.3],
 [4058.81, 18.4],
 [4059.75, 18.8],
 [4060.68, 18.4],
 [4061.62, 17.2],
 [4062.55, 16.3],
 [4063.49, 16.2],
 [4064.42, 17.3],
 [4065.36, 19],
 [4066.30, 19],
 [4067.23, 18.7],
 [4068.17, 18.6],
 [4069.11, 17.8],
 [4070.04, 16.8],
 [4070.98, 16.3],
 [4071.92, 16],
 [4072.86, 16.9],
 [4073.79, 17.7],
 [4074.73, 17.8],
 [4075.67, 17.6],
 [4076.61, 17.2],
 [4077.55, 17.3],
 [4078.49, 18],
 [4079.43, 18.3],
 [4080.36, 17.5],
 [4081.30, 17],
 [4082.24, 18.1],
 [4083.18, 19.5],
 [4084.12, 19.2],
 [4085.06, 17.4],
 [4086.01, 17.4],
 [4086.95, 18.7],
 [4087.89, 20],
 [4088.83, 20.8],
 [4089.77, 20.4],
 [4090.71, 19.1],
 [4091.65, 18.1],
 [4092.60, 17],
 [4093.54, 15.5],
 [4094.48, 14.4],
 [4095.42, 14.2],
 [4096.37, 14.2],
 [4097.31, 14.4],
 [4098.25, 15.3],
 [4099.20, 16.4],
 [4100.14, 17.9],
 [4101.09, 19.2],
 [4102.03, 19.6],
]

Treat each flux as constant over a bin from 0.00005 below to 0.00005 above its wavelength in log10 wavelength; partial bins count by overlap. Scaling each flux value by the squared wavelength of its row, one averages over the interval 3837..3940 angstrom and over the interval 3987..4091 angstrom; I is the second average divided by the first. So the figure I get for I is 1.2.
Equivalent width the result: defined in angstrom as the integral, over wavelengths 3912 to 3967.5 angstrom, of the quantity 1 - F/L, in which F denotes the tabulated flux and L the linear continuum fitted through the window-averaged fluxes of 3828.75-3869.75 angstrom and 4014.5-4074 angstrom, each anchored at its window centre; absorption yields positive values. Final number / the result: 2.5 angstrom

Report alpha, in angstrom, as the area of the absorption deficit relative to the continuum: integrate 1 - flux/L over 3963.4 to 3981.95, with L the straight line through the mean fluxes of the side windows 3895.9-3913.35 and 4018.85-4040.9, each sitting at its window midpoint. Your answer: 4.2 angstrom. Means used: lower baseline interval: 18.4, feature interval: 14.3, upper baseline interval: 18.5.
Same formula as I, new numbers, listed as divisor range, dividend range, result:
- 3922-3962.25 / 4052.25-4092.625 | 1.16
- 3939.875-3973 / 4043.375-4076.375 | 1.19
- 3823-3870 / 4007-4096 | 1.24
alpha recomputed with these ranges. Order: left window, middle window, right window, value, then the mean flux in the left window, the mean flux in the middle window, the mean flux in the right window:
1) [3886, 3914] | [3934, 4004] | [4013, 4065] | 4.35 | 17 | 16.6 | 18.5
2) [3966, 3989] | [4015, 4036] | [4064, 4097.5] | -2.93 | 15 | 18.5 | 17.6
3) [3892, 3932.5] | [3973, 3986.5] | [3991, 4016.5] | 1.68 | 17.1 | 15.9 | 18.6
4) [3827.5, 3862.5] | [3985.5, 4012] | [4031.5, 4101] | -1.35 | 16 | 18.3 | 18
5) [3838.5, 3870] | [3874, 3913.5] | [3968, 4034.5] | 2.14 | 17.5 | 16.6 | 17.4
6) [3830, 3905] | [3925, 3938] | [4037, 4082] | 1.21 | 16.2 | 15.3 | 18.2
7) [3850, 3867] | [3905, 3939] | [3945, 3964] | 1.70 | 18.5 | 16.9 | 17.5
